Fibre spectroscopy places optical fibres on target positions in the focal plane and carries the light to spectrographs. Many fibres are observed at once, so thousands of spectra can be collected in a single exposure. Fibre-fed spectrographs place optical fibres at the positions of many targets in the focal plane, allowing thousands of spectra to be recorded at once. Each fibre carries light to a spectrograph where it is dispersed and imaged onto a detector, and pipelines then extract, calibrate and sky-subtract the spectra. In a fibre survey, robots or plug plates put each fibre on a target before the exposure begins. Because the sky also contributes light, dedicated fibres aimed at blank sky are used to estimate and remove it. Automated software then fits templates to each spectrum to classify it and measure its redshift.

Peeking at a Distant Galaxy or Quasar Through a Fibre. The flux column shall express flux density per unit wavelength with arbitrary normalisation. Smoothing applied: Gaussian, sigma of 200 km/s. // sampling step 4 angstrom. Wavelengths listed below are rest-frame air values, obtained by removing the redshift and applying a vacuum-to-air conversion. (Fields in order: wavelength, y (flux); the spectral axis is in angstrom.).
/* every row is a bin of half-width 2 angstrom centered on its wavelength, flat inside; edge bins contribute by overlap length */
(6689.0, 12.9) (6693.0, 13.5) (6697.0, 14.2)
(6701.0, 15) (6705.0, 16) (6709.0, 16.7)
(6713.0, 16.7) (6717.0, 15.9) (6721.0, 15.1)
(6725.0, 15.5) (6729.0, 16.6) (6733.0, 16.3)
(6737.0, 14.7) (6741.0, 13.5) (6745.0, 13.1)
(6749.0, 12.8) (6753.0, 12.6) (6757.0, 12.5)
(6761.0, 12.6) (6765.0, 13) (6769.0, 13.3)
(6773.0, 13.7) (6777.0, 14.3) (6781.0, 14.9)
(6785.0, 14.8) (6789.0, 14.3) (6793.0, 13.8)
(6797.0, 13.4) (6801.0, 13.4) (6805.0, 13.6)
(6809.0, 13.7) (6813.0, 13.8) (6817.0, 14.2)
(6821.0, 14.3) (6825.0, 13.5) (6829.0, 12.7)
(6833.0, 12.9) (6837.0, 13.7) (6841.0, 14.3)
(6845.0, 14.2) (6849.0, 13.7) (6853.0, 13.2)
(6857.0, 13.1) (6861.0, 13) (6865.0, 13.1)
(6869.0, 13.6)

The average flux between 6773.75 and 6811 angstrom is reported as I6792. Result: 14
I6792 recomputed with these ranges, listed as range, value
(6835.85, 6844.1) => 14.1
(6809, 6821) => 14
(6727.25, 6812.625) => 13.8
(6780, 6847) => 13.8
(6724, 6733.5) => 16.2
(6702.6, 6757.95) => 14.9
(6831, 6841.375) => 13.5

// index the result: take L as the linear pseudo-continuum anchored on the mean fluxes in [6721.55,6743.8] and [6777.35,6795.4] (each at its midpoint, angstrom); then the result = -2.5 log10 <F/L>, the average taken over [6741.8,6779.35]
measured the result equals 0.13 mag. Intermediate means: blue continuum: 15.2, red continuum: 14.4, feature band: 13.1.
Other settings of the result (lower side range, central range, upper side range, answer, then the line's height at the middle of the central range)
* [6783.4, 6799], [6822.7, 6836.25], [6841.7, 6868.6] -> 0.05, 13.7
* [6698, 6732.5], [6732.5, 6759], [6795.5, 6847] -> 0.13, 15.3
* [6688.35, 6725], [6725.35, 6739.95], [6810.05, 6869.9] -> -0.06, 14.9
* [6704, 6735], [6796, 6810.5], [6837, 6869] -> 0.07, 14.5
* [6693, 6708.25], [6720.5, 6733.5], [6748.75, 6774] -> -0.13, 14.1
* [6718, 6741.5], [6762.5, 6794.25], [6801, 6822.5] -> 0.04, 14.5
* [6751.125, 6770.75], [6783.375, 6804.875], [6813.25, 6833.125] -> -0.05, 13.2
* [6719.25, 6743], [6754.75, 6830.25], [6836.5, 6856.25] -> 0.06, 14.5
